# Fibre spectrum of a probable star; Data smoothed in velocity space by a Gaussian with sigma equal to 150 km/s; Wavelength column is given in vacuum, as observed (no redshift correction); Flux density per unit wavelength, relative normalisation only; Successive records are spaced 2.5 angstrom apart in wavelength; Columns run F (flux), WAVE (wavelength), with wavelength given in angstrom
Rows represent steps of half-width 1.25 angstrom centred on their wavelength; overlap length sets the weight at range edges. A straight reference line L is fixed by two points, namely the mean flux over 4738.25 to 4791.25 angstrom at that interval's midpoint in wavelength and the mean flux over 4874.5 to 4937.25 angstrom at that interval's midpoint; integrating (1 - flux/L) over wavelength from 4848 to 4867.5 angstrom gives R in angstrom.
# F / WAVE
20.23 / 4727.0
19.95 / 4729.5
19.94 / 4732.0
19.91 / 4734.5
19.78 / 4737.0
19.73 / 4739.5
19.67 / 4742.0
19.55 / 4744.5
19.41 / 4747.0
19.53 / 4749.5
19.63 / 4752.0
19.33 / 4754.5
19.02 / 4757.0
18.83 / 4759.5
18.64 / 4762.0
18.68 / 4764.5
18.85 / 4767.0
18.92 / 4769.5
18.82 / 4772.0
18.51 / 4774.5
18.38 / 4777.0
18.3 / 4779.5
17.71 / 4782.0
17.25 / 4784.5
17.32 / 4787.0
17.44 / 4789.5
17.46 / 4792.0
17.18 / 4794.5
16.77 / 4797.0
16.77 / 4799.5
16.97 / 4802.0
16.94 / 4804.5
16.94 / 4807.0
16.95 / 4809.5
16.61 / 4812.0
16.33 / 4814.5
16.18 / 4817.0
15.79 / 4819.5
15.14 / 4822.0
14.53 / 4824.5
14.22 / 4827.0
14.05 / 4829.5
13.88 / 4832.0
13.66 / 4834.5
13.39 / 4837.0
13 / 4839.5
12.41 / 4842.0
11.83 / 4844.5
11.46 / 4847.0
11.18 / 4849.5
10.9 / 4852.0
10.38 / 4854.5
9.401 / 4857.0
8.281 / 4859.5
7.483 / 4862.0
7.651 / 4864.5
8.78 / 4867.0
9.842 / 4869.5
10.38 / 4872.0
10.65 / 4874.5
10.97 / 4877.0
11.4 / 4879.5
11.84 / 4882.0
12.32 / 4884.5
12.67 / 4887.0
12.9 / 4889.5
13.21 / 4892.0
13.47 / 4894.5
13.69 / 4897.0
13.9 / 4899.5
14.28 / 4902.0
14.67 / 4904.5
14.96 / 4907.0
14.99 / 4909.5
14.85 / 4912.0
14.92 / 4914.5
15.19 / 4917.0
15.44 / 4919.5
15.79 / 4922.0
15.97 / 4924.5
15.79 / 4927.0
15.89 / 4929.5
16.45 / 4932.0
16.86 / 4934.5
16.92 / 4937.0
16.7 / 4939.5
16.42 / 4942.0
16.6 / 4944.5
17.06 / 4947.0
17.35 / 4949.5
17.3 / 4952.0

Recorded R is 8.02 angstrom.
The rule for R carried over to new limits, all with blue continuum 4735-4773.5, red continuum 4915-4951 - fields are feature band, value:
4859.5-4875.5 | 7.67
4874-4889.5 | 4.83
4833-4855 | 7.02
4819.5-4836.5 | 3.49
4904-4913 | 0.98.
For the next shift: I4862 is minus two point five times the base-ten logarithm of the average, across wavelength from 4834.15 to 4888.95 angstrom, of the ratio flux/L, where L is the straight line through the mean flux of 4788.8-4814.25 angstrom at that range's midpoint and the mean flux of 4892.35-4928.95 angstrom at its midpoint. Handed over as 0.40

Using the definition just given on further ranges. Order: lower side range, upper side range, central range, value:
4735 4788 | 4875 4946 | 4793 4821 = 0.06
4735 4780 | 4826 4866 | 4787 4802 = -0.08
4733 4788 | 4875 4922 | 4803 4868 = 0.24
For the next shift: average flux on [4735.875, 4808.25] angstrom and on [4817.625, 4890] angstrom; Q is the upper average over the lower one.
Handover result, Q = 0.64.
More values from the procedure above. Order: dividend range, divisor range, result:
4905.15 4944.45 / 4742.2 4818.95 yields 0.88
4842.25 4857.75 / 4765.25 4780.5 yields 0.59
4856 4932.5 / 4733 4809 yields 0.70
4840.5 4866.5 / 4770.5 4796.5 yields 0.57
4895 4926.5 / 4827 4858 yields 1.22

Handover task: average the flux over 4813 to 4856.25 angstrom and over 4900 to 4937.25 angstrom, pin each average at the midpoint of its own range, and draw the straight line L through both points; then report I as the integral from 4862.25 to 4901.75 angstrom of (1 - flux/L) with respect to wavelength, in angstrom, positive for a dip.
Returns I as 8.3 angstrom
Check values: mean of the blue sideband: 13.4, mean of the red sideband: 15.5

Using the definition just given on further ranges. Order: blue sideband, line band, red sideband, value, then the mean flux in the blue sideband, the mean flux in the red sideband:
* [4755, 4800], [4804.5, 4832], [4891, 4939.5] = 2.5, 18.1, 15.2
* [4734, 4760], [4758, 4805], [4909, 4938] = 2.2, 19.5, 15.8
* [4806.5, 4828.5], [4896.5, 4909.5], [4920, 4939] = 1.4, 15.8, 16.2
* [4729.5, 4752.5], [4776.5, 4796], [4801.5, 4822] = 0.1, 19.7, 16.5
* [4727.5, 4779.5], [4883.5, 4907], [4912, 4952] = 4.6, 19.2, 16.2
